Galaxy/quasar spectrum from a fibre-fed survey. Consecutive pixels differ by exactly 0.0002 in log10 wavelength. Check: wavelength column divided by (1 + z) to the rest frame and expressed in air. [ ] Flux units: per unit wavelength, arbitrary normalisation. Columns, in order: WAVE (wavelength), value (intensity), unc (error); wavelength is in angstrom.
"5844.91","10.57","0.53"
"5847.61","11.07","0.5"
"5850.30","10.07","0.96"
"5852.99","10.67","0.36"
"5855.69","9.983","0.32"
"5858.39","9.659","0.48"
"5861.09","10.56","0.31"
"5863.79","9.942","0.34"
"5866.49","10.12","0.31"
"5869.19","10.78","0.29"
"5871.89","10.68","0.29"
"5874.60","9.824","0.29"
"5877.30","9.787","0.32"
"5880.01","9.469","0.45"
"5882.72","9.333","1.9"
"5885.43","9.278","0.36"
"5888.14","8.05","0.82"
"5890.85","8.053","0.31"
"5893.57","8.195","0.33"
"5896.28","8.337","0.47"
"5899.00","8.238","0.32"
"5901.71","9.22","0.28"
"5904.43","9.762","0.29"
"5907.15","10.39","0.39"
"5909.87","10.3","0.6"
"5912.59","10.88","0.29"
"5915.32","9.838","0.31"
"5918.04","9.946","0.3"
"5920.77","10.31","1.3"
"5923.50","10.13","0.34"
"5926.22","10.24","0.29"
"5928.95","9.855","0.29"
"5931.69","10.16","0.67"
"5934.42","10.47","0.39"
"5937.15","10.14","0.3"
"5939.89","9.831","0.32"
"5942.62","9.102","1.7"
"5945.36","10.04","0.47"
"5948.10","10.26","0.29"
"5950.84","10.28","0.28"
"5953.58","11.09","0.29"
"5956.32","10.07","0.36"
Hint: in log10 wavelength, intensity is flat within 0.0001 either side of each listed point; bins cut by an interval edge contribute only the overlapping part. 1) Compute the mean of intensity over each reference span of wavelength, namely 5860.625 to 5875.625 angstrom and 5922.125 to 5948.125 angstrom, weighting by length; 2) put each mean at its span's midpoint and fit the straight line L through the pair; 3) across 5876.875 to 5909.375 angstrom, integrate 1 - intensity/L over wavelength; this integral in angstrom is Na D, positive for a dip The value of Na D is 3.8 angstrom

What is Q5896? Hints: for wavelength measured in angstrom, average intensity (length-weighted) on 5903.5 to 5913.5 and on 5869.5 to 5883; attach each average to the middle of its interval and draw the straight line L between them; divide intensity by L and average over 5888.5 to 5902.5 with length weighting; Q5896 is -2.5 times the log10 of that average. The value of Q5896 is 0.21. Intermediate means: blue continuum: 9.93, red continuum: 10.3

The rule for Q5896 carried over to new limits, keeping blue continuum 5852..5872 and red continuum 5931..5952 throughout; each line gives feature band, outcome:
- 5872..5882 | 0.05 mag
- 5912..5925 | -0.01 mag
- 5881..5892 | 0.17 mag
